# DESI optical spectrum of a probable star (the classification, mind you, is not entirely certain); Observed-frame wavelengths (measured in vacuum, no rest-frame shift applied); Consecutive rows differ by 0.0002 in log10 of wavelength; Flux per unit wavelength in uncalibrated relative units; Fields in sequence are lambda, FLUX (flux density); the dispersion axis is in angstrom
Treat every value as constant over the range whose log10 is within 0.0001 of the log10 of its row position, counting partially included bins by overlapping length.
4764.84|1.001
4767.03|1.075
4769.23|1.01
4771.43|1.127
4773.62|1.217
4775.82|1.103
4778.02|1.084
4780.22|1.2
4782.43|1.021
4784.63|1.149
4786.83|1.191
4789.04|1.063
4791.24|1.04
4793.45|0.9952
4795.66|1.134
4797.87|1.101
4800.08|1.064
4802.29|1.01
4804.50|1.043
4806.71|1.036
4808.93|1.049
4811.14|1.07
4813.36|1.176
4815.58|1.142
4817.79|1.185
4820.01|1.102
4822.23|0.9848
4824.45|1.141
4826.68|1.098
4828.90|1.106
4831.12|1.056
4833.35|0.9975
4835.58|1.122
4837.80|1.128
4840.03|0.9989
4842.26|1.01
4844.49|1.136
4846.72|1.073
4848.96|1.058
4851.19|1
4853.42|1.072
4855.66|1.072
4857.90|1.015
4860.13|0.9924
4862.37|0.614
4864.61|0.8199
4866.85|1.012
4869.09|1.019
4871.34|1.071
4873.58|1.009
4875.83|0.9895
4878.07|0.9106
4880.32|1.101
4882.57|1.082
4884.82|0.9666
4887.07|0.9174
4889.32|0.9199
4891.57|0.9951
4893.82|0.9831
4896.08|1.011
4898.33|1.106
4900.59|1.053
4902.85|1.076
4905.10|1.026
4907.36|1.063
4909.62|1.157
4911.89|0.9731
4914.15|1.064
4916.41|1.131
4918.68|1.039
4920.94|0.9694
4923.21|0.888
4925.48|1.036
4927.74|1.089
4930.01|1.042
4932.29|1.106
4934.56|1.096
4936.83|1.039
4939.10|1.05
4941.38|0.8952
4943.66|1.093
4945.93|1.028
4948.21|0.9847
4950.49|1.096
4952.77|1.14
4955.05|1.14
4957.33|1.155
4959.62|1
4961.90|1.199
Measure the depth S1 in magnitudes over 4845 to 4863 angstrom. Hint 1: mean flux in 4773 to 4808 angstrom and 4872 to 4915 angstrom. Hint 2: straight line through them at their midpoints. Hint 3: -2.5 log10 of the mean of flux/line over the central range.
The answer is 0.05 mag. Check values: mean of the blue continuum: 1.09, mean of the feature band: 1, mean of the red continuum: 1.02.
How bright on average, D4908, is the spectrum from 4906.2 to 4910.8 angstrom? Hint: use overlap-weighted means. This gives 1.11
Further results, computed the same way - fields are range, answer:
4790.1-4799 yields 1.07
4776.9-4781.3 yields 1.14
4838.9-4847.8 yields 1.05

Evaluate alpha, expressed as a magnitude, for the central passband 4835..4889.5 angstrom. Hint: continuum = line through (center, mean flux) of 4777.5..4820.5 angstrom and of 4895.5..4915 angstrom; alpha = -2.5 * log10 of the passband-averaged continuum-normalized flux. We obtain 0.072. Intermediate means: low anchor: 1.09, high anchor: 1.06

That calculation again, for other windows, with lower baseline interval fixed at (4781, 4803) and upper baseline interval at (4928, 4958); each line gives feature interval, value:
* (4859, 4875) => 0.149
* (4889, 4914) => 0.033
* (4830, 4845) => 0.014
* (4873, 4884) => 0.057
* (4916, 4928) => 0.055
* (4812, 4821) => -0.071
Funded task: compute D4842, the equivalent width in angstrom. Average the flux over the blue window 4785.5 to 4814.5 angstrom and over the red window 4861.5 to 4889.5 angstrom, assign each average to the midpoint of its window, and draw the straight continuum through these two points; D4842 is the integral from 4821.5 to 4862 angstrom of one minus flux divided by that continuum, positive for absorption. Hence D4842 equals -1.6 angstrom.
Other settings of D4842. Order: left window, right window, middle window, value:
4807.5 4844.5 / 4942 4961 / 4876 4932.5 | 2.8 angstrom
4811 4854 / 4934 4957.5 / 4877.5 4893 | 1.2 angstrom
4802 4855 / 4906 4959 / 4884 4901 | 1.1 angstrom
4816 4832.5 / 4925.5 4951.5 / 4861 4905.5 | 3.6 angstrom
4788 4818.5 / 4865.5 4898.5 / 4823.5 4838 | -0.5 angstrom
